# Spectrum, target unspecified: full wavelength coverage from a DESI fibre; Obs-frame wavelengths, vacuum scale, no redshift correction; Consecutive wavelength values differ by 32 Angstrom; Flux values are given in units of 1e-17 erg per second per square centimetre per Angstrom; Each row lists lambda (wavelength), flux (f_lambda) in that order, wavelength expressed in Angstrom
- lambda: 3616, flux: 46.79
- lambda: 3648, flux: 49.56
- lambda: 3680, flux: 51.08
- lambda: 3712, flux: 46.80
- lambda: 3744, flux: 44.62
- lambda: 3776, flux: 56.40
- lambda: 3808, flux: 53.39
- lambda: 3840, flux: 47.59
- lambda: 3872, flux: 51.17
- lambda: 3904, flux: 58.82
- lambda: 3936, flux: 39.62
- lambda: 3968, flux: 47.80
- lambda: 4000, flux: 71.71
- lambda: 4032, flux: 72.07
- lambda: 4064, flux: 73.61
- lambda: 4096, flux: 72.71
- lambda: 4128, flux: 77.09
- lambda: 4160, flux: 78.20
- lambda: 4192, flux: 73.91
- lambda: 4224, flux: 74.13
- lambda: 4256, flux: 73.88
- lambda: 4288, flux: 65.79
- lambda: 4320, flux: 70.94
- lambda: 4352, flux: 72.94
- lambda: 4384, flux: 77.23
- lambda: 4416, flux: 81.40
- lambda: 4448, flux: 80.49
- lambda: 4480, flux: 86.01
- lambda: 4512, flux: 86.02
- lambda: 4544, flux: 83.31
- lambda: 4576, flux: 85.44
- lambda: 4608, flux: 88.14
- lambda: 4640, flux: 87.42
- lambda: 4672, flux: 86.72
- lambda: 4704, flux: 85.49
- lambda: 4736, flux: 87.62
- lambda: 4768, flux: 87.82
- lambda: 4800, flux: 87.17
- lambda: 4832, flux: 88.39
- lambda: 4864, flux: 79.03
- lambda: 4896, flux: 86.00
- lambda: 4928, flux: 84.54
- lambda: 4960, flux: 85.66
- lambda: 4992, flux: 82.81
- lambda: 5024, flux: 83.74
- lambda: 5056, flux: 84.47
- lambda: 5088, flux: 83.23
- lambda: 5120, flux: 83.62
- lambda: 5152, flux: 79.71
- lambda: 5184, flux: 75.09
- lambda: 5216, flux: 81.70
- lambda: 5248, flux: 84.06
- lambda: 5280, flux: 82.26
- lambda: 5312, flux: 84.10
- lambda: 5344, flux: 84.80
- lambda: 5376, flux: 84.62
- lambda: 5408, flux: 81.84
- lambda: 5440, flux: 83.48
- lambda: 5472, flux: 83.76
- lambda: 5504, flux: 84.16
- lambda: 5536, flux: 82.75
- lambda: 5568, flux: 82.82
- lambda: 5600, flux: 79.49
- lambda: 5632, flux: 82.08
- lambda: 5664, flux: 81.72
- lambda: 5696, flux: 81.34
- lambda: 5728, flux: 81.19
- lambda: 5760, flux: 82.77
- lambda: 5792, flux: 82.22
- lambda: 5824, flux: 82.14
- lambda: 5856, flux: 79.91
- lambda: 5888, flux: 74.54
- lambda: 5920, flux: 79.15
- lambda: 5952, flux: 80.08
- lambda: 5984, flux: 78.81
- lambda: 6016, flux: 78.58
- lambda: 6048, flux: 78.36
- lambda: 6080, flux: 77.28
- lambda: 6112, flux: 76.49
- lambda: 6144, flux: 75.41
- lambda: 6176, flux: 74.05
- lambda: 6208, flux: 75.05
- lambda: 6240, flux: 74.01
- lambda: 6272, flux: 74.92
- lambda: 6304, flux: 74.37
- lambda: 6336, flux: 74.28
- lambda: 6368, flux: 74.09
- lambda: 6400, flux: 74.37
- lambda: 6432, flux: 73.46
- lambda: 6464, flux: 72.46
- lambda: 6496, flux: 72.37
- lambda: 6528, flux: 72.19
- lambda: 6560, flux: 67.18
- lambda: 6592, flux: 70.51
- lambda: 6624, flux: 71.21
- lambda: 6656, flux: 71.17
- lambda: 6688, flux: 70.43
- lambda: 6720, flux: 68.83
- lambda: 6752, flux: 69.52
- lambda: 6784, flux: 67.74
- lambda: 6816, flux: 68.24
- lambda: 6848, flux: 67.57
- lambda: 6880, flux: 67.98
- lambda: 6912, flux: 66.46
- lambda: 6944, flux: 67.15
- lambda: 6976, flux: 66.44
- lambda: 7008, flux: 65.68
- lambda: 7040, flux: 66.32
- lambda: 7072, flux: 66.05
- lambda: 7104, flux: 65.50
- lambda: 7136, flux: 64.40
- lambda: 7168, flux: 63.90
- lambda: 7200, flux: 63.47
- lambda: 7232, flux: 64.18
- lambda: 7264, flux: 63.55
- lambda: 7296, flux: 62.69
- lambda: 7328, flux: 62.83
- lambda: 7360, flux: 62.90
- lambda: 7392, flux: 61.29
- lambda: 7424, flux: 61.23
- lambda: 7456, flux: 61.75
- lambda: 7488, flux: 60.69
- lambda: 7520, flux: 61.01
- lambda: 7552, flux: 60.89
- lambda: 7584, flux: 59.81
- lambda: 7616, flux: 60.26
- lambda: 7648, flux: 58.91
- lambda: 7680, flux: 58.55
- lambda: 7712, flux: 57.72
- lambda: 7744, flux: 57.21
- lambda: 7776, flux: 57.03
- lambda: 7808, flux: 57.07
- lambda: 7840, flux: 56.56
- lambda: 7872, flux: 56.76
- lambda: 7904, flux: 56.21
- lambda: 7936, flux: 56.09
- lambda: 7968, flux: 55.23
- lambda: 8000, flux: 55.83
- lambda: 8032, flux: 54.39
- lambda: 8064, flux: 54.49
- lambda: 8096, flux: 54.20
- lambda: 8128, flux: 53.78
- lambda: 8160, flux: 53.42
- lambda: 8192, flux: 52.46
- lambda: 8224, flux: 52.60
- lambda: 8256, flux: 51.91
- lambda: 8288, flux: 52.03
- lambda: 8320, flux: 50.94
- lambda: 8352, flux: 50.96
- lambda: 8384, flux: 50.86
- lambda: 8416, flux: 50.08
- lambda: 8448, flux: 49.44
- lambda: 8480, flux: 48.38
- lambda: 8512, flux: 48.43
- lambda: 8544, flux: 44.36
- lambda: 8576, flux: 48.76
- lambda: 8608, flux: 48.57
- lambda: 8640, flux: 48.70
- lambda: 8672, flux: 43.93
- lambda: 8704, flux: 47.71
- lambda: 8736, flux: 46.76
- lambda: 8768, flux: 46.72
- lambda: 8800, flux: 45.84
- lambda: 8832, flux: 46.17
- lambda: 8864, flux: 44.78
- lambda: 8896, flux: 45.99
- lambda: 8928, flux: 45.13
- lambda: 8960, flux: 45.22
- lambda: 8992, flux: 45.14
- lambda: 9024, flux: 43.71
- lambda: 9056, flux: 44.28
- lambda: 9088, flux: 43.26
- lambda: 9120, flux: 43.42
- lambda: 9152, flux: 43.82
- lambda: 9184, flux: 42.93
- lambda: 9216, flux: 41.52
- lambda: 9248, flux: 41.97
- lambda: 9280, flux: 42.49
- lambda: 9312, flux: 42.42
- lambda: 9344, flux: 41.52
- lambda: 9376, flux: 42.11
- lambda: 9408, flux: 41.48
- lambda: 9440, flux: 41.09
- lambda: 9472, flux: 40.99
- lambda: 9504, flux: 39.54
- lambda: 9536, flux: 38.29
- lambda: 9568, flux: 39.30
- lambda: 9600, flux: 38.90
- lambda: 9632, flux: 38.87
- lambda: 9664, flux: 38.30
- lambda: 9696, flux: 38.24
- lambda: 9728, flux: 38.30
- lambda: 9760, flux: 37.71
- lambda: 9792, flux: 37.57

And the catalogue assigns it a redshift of 0.00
